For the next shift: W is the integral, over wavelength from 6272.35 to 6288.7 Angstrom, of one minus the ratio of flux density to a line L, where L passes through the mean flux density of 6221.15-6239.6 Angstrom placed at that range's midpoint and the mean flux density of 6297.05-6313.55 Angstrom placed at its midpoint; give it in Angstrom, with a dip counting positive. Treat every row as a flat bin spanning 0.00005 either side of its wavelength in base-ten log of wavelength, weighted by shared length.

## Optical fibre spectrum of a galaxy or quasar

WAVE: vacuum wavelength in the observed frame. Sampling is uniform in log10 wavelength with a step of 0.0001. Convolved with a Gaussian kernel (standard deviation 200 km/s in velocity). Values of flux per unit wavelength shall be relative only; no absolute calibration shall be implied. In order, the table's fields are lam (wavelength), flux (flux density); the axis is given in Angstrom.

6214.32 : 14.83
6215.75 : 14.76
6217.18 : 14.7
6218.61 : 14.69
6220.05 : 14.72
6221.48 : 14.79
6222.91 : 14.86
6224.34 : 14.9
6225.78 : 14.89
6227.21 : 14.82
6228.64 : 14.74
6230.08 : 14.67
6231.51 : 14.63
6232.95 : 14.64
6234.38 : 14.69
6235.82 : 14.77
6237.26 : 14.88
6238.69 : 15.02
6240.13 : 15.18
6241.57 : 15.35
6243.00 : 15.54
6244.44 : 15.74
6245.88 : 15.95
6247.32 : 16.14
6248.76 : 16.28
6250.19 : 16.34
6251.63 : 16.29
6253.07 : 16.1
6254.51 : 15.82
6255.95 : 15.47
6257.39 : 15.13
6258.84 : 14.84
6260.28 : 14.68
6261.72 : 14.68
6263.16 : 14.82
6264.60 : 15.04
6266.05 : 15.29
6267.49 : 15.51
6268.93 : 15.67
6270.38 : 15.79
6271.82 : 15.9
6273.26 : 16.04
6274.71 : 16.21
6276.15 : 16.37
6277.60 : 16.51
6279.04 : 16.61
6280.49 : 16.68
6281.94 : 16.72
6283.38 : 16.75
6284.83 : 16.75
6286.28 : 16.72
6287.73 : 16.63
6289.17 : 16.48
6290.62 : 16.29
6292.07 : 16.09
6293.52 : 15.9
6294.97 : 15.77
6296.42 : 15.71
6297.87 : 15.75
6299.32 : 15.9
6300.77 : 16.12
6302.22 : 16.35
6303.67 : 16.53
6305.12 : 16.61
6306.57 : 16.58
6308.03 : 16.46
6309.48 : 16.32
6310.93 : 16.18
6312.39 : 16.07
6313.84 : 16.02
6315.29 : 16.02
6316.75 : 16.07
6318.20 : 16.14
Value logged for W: -0.8 Angstrom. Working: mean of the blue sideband 14.8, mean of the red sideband 16.3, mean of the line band 16.5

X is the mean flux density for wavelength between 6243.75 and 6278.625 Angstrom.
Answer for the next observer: 15.7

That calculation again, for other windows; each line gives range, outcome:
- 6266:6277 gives 15.9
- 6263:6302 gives 16.1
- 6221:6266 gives 15.2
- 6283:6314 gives 16.3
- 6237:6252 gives 15.7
